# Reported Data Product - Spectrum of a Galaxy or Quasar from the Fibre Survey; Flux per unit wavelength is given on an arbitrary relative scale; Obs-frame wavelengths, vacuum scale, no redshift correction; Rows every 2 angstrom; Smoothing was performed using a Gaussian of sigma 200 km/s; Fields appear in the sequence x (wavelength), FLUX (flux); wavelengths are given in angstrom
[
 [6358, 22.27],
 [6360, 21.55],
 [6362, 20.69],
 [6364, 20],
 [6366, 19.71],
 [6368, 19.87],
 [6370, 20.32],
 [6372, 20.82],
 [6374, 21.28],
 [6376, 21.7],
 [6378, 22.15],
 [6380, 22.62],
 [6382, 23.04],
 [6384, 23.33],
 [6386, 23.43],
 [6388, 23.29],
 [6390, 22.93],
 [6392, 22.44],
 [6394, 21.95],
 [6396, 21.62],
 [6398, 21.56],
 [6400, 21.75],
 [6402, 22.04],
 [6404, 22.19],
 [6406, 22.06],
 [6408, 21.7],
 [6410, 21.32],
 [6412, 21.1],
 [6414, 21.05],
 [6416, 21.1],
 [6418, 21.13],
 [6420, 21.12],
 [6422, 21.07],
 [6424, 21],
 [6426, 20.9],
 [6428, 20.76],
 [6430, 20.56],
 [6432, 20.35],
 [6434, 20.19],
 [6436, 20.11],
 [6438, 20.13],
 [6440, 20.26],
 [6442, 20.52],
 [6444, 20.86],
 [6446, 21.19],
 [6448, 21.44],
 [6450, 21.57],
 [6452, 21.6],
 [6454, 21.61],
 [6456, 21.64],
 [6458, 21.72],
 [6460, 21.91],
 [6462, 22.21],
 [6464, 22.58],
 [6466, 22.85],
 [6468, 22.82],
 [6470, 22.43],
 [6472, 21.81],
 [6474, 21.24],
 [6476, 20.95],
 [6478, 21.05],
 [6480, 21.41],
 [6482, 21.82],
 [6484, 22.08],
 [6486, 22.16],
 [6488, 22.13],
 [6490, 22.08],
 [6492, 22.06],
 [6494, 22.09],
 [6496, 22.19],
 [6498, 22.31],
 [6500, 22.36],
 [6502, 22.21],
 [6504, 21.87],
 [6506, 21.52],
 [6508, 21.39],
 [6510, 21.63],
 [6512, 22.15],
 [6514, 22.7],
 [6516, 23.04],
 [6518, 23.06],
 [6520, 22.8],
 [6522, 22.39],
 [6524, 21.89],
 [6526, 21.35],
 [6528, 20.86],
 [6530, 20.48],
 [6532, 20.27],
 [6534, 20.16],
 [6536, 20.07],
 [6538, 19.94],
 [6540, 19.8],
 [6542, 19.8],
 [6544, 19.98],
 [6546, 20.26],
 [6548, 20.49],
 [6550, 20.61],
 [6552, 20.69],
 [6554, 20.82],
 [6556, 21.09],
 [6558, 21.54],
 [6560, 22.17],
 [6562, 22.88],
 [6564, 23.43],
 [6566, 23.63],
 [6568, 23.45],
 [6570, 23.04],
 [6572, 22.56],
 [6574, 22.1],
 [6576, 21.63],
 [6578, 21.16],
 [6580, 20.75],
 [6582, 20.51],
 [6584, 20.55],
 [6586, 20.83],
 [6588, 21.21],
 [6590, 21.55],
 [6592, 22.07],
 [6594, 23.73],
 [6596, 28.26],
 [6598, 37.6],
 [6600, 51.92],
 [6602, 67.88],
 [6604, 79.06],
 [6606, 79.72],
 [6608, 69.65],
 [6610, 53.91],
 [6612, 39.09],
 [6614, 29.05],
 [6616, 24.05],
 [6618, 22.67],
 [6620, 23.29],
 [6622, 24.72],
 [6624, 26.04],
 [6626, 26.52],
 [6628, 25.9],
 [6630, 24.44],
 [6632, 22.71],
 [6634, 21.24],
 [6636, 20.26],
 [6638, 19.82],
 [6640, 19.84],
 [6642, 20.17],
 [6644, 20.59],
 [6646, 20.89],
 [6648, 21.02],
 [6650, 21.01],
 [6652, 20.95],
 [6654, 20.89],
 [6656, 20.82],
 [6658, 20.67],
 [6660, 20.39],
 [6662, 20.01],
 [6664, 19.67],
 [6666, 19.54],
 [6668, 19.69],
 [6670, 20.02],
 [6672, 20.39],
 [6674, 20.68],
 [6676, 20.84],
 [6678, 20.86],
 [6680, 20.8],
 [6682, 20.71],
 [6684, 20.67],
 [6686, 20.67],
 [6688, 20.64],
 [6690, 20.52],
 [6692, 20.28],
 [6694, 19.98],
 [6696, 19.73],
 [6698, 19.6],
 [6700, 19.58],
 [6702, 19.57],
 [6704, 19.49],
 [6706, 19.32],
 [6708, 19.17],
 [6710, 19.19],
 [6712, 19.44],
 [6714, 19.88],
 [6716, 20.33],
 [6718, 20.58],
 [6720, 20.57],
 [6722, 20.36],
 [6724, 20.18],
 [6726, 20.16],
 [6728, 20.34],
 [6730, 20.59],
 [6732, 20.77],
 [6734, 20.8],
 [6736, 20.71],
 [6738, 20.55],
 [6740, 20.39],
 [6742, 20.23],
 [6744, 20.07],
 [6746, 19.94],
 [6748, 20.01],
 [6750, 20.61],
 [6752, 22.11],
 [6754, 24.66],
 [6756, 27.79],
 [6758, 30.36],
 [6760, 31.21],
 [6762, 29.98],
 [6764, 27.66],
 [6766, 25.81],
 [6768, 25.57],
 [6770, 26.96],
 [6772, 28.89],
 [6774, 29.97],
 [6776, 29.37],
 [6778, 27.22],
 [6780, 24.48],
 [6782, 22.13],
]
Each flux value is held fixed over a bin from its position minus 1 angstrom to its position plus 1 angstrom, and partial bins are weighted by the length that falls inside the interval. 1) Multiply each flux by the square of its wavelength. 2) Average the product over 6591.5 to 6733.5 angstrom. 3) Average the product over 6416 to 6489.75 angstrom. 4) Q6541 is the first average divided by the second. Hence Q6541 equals 1.3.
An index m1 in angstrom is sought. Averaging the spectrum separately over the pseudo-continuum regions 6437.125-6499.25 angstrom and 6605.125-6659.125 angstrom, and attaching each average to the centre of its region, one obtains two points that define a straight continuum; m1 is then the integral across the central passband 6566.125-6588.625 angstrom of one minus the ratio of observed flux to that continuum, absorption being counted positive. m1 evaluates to 3.6 angstrom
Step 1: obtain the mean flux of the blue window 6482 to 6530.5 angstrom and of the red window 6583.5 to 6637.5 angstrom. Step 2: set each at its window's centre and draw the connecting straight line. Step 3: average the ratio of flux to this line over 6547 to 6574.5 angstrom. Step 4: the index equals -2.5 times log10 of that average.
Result 0.279 mag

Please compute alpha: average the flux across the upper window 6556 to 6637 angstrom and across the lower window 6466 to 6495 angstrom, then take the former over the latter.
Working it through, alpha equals 1.38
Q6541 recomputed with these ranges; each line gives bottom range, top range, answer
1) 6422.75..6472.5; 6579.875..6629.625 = 1.74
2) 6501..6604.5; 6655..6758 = 0.89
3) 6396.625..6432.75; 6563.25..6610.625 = 1.69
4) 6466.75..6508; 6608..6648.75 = 1.26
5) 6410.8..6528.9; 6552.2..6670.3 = 1.31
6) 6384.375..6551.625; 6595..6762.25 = 1.25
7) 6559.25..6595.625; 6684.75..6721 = 0.93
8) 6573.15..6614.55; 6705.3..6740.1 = 0.57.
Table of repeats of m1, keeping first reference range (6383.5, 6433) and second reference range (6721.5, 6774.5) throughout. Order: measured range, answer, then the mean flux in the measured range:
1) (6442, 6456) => 0.3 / 21.3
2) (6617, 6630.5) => -1.2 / 24.8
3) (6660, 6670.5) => 1.5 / 19.8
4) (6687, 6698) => 1.5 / 20.2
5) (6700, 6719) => 3.0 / 19.7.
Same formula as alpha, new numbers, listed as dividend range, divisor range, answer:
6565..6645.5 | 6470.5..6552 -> 1.40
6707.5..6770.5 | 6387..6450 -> 1.05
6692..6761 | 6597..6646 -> 0.60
